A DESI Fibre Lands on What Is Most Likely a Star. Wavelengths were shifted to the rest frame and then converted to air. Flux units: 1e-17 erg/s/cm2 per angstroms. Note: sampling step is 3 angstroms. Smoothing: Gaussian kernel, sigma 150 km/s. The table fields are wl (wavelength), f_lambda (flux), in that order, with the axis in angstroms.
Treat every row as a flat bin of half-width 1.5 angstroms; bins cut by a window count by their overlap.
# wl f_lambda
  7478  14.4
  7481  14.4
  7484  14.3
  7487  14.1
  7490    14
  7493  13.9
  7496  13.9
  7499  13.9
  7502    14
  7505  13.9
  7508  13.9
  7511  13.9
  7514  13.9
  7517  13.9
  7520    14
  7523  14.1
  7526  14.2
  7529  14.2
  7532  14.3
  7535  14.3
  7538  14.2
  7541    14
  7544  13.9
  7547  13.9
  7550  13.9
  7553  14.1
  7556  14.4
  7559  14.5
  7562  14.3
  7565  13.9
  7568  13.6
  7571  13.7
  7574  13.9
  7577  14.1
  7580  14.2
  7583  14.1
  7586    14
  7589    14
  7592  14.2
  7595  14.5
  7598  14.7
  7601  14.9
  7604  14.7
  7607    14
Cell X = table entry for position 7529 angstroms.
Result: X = 14.2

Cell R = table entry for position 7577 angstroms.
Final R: 14.1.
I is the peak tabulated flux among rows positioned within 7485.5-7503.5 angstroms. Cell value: 14.1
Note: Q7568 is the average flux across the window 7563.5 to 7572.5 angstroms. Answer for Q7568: 13.7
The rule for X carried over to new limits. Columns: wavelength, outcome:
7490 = 14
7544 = 13.9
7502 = 14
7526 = 14.2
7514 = 13.9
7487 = 14.1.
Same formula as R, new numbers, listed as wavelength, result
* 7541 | 14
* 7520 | 14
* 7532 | 14.3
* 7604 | 14.7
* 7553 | 14.1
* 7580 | 14.2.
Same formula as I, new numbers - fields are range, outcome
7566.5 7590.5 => 14.2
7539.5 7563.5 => 14.5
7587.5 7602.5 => 14.9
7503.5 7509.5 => 13.9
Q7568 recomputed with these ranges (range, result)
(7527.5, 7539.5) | 14.2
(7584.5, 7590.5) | 14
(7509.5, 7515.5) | 13.9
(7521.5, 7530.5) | 14.2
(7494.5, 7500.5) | 13.9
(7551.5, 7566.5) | 14.2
